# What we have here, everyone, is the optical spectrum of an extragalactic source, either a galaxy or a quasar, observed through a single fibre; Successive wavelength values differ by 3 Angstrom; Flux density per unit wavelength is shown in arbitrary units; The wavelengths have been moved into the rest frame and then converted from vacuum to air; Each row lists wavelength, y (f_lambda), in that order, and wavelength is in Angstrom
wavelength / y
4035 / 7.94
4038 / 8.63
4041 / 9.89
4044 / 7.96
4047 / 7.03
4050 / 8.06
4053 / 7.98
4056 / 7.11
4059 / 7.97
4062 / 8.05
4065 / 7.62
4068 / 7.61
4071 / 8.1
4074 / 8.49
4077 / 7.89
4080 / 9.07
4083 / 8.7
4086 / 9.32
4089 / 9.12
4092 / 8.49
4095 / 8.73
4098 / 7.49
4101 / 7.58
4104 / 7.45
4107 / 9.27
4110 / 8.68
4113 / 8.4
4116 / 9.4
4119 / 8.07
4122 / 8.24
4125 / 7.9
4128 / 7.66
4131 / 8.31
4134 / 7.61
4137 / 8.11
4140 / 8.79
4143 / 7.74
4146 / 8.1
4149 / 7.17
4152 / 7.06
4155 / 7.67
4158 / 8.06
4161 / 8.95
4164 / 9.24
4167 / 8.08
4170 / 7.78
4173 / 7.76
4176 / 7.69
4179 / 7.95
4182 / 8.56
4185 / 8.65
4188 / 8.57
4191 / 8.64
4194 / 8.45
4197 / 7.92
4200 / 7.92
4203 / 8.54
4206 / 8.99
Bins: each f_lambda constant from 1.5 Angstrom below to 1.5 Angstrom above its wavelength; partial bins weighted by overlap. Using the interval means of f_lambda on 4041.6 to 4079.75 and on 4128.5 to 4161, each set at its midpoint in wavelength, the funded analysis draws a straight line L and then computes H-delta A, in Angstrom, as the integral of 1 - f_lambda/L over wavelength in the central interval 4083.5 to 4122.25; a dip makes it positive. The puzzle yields -2.9 Angstrom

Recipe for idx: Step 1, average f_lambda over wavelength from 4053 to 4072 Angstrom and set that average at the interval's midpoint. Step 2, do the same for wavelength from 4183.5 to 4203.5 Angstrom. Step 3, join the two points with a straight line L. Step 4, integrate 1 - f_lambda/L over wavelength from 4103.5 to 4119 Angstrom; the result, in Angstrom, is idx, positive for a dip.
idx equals -1.3 Angstrom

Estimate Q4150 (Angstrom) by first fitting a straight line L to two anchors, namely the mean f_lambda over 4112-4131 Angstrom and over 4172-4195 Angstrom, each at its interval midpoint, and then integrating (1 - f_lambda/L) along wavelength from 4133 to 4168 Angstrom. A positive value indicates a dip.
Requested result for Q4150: 1.0 Angstrom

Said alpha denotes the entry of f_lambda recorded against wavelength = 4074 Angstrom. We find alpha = 8.49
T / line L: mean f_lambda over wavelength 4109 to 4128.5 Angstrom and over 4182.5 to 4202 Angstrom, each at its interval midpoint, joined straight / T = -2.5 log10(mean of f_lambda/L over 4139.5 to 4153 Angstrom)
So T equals 0.09 mag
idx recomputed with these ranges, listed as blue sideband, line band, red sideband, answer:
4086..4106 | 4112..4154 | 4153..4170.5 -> 1.2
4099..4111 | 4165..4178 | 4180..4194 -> 0.9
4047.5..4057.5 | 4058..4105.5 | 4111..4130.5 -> -1.9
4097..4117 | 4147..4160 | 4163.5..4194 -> 1.1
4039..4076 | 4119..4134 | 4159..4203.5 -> 0.3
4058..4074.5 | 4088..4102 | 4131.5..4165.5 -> -0.5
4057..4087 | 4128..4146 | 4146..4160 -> -0.8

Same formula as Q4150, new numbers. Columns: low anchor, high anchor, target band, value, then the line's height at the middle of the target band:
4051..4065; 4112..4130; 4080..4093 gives -1.5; 8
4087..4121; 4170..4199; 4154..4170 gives -0.2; 8.28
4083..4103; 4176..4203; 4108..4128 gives 0.0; 8.41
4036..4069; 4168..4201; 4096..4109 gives 0.1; 8.06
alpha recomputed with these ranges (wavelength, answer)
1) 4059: 7.97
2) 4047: 7.03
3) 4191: 8.64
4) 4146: 8.1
